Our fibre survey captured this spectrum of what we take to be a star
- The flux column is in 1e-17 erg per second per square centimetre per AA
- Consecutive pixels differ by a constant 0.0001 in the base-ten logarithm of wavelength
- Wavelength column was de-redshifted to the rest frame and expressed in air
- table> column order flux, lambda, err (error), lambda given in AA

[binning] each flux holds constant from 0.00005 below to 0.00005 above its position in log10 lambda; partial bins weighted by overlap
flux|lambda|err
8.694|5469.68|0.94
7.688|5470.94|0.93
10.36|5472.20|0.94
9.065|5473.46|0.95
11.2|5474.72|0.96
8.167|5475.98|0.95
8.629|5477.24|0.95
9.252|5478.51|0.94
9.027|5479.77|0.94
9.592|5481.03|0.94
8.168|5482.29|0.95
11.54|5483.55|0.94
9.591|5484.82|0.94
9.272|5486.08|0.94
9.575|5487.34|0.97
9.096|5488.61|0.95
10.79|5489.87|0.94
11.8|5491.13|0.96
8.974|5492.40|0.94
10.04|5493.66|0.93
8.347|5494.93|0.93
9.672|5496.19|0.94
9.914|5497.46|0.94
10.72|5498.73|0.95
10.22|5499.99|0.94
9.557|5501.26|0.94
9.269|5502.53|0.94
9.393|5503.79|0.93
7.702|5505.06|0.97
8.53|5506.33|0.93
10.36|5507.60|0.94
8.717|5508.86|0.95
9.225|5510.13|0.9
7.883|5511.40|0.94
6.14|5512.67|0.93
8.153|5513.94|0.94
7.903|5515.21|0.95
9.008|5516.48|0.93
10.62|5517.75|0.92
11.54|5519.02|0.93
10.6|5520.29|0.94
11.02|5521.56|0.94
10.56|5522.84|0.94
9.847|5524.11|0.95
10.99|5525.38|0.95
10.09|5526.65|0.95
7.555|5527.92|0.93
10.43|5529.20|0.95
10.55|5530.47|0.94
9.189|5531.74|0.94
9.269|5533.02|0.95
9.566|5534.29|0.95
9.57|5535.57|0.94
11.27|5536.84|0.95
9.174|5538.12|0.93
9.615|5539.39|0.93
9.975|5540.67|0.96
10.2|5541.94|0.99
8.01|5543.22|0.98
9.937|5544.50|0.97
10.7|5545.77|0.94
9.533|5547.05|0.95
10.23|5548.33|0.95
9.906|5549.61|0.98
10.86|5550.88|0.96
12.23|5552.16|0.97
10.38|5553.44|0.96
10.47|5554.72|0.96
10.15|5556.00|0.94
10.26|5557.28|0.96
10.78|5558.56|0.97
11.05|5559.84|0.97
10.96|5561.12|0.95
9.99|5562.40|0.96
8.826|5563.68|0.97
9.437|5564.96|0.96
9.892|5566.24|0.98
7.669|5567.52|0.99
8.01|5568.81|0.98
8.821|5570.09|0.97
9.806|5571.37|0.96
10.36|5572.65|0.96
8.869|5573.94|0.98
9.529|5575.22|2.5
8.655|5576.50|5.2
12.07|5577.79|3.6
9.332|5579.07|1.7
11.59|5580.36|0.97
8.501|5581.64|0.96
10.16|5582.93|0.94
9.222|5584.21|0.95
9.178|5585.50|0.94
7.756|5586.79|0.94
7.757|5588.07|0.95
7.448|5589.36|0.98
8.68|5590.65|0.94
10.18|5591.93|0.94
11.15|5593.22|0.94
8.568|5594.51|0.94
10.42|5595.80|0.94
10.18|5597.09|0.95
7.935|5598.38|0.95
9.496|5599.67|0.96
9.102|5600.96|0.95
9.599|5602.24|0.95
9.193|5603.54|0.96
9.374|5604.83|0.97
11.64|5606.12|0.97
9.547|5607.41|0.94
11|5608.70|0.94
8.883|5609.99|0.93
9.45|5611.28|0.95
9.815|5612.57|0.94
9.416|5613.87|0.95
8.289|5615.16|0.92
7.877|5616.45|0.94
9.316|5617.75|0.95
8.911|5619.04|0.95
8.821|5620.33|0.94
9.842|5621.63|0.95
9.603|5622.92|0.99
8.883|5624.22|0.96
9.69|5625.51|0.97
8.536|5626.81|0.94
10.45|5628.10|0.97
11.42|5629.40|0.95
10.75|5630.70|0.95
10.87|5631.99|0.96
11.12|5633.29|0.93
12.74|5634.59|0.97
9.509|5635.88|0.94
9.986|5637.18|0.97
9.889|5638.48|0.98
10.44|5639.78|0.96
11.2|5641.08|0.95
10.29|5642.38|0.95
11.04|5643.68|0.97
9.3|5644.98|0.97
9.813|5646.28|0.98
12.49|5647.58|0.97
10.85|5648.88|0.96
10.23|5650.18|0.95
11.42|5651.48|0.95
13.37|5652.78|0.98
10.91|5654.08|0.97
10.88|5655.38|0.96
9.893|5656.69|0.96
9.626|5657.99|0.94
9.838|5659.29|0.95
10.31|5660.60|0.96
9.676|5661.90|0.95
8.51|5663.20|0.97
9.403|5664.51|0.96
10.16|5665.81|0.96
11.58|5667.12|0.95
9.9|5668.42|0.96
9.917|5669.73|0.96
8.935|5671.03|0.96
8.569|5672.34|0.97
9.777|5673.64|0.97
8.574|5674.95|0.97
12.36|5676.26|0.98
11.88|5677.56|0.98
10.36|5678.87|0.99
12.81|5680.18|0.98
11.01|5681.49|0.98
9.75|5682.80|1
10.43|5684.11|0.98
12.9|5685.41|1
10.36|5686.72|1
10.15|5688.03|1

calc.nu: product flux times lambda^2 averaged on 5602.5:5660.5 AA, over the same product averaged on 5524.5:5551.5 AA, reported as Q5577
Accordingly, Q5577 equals 1.1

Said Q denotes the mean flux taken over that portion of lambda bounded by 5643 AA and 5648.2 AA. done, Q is 10.6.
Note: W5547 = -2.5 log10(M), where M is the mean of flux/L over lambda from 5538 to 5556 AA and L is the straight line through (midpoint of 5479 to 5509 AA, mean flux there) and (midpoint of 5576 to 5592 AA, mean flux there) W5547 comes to -0.08 mag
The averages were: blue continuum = 9.59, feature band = 10.1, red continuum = 9.24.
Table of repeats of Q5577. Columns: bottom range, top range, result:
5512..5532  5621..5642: 1.11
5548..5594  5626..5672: 1.10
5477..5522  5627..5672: 1.17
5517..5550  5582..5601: 0.93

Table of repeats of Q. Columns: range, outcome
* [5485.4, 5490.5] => 9.69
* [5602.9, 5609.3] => 10.2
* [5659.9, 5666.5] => 9.61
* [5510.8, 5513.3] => 7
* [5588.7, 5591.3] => 8.08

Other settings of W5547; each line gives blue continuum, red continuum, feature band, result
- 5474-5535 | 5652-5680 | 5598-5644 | 0.02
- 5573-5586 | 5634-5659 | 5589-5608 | 0.05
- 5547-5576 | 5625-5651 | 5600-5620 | 0.10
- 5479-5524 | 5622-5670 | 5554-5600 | 0.05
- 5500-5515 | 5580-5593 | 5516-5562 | -0.15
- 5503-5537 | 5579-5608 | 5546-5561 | -0.12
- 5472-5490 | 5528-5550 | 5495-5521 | 0.04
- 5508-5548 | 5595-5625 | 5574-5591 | 0.03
